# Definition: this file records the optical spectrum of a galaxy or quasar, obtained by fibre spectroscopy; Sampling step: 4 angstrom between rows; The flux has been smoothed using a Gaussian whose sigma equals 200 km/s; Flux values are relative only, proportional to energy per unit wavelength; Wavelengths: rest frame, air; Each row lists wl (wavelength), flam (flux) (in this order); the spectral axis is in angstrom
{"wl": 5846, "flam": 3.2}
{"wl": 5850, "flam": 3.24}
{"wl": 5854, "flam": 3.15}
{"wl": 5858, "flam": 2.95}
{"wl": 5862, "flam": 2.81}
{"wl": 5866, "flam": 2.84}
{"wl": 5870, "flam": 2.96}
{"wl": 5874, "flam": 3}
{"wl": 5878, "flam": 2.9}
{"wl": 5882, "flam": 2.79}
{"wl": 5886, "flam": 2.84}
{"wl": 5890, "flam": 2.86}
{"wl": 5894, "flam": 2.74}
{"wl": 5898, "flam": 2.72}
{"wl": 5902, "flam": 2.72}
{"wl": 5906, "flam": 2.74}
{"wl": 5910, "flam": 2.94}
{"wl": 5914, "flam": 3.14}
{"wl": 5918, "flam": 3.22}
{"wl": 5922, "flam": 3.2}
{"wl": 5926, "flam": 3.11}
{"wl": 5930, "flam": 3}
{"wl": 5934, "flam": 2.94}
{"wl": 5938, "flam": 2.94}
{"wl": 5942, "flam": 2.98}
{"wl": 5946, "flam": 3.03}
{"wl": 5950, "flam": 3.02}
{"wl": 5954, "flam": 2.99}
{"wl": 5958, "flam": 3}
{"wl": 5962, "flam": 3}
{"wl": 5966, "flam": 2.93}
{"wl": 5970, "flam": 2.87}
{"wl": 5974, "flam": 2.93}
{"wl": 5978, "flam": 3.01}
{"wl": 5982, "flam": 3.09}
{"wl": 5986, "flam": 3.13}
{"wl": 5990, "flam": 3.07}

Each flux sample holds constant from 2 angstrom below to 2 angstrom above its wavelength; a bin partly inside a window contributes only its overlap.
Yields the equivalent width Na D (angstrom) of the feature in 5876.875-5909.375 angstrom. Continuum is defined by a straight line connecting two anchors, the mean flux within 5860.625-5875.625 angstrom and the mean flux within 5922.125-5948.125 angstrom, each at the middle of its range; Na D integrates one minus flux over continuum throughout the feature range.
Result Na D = 1.7 angstrom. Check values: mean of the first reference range 2.9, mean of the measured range 2.79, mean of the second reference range 3.01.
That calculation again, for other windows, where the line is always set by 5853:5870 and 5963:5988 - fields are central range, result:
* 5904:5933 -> -0.8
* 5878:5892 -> 0.5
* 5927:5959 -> -0.2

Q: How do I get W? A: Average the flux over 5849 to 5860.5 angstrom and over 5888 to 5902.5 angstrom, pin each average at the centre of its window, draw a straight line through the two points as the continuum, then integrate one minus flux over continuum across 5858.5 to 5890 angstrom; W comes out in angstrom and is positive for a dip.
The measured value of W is 0.6 angstrom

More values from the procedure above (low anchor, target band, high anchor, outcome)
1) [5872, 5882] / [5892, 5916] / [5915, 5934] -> 1.6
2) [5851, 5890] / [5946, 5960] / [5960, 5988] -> -0.1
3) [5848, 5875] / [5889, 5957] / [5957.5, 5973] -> 0.1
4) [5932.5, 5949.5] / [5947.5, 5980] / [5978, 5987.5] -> 0.7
